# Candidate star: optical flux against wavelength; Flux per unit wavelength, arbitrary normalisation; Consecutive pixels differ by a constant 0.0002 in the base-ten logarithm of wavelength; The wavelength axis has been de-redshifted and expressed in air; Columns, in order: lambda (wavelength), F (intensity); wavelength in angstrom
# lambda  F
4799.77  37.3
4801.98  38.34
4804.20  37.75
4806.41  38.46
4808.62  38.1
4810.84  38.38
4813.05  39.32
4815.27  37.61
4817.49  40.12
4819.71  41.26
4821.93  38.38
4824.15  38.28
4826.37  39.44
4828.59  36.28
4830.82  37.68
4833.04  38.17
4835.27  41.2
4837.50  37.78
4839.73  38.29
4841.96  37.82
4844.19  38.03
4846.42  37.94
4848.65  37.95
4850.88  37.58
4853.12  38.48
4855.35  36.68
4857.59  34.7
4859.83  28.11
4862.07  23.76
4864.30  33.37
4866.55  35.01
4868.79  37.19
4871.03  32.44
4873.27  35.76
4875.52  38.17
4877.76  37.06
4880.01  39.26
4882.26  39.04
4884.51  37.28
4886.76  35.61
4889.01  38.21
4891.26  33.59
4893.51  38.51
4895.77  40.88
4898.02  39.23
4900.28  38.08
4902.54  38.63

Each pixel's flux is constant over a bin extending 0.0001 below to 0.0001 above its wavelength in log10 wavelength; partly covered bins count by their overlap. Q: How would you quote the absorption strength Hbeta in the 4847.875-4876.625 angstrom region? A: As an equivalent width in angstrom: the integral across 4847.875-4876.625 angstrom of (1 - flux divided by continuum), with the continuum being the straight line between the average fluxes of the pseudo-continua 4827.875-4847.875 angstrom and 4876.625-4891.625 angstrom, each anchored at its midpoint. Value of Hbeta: 2.4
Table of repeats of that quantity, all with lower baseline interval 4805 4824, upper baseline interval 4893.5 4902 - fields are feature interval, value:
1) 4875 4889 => 0.5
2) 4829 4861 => 1.5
